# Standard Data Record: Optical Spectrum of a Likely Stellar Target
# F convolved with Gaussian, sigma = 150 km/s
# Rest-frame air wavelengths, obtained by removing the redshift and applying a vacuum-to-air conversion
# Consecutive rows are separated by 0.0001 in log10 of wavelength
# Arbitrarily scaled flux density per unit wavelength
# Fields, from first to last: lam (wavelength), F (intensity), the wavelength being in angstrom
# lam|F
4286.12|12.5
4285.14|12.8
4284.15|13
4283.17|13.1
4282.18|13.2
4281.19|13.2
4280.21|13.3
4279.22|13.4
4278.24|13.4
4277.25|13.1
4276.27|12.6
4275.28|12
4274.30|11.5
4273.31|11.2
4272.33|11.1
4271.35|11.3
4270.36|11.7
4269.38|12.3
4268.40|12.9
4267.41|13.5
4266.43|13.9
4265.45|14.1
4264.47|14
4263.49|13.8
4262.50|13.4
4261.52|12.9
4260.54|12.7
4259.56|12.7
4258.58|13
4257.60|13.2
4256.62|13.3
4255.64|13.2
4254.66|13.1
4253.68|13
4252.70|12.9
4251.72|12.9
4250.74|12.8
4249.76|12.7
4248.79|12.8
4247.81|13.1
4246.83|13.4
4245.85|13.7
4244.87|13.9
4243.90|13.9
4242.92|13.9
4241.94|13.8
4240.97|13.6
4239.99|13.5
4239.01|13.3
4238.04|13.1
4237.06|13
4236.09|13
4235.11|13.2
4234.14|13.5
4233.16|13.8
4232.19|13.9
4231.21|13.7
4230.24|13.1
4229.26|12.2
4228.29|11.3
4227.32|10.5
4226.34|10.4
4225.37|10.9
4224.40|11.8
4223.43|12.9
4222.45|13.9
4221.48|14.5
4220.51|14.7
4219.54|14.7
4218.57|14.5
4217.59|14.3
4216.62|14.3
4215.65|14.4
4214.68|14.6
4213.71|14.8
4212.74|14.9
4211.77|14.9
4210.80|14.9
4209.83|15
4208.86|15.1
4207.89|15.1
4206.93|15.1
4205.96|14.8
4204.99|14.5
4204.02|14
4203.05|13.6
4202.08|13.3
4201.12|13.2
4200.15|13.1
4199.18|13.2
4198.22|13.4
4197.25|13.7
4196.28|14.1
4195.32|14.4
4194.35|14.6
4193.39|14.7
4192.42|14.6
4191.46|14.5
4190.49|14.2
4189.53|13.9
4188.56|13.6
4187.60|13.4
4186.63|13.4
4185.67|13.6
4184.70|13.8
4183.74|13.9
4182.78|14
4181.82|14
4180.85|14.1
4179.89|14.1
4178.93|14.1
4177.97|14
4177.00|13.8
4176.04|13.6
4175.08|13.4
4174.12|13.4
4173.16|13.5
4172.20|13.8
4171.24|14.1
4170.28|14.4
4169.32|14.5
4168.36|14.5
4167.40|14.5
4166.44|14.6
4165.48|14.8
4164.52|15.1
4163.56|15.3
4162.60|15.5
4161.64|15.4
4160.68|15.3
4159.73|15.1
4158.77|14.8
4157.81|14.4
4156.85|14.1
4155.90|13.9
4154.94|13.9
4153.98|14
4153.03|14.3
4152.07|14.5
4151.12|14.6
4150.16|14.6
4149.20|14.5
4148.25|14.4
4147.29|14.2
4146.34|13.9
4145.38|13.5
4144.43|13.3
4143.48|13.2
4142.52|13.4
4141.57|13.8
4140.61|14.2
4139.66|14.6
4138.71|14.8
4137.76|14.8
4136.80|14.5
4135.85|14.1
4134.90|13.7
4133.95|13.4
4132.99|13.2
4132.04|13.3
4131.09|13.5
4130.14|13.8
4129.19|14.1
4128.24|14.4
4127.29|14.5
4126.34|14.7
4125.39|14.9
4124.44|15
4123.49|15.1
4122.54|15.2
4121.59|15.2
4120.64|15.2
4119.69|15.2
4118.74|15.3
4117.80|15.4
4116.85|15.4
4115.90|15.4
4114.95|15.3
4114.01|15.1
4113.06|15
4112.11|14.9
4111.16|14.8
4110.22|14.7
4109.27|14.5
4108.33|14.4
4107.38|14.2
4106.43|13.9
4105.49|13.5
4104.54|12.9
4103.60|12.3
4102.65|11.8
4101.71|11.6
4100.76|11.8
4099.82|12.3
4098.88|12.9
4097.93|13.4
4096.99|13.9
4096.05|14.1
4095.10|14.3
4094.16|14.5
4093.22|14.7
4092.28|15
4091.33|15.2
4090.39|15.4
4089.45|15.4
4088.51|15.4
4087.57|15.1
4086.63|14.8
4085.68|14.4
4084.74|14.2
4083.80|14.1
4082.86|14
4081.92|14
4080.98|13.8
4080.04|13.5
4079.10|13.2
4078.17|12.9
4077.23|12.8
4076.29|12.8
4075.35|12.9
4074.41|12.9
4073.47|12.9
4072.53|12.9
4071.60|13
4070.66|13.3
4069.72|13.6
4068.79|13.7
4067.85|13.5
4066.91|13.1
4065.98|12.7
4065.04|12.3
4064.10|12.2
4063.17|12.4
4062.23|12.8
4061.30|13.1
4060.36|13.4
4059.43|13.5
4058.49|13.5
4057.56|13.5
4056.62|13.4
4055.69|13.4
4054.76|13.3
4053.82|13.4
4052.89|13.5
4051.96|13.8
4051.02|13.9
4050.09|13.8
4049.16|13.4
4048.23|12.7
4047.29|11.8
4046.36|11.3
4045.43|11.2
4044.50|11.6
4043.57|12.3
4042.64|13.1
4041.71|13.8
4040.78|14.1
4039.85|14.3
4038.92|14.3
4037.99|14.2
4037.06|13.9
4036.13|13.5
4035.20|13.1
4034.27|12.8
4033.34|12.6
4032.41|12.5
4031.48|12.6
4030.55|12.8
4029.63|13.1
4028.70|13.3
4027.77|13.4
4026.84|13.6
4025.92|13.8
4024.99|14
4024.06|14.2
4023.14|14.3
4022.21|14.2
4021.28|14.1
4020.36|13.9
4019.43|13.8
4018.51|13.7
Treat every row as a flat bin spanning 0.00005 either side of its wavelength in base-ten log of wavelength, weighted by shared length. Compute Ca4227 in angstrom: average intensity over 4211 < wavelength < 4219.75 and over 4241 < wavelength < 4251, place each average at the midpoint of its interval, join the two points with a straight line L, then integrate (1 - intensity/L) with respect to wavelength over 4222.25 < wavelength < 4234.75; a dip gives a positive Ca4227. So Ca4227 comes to 1.5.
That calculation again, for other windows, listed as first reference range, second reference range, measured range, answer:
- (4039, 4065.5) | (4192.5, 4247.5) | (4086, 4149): -4.4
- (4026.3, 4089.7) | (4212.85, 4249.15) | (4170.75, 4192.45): -0.8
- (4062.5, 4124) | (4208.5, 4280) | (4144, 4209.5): -3.1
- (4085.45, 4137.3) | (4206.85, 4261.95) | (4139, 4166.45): -0.7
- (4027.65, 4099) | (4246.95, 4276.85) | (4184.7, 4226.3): -3.4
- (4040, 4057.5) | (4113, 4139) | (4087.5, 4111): 0.3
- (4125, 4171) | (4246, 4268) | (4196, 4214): -0.7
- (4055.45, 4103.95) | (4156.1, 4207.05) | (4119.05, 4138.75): -0.8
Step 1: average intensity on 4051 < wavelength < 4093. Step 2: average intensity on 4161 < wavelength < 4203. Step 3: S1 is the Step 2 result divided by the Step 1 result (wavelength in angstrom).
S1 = 1.0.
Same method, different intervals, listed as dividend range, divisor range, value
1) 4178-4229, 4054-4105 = 1.03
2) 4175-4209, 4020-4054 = 1.05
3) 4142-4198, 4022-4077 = 1.08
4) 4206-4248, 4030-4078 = 1.04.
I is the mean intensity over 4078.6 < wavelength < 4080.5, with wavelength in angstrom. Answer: 13.4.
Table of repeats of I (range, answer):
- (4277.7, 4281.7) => 13.3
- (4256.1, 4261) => 13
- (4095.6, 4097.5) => 14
